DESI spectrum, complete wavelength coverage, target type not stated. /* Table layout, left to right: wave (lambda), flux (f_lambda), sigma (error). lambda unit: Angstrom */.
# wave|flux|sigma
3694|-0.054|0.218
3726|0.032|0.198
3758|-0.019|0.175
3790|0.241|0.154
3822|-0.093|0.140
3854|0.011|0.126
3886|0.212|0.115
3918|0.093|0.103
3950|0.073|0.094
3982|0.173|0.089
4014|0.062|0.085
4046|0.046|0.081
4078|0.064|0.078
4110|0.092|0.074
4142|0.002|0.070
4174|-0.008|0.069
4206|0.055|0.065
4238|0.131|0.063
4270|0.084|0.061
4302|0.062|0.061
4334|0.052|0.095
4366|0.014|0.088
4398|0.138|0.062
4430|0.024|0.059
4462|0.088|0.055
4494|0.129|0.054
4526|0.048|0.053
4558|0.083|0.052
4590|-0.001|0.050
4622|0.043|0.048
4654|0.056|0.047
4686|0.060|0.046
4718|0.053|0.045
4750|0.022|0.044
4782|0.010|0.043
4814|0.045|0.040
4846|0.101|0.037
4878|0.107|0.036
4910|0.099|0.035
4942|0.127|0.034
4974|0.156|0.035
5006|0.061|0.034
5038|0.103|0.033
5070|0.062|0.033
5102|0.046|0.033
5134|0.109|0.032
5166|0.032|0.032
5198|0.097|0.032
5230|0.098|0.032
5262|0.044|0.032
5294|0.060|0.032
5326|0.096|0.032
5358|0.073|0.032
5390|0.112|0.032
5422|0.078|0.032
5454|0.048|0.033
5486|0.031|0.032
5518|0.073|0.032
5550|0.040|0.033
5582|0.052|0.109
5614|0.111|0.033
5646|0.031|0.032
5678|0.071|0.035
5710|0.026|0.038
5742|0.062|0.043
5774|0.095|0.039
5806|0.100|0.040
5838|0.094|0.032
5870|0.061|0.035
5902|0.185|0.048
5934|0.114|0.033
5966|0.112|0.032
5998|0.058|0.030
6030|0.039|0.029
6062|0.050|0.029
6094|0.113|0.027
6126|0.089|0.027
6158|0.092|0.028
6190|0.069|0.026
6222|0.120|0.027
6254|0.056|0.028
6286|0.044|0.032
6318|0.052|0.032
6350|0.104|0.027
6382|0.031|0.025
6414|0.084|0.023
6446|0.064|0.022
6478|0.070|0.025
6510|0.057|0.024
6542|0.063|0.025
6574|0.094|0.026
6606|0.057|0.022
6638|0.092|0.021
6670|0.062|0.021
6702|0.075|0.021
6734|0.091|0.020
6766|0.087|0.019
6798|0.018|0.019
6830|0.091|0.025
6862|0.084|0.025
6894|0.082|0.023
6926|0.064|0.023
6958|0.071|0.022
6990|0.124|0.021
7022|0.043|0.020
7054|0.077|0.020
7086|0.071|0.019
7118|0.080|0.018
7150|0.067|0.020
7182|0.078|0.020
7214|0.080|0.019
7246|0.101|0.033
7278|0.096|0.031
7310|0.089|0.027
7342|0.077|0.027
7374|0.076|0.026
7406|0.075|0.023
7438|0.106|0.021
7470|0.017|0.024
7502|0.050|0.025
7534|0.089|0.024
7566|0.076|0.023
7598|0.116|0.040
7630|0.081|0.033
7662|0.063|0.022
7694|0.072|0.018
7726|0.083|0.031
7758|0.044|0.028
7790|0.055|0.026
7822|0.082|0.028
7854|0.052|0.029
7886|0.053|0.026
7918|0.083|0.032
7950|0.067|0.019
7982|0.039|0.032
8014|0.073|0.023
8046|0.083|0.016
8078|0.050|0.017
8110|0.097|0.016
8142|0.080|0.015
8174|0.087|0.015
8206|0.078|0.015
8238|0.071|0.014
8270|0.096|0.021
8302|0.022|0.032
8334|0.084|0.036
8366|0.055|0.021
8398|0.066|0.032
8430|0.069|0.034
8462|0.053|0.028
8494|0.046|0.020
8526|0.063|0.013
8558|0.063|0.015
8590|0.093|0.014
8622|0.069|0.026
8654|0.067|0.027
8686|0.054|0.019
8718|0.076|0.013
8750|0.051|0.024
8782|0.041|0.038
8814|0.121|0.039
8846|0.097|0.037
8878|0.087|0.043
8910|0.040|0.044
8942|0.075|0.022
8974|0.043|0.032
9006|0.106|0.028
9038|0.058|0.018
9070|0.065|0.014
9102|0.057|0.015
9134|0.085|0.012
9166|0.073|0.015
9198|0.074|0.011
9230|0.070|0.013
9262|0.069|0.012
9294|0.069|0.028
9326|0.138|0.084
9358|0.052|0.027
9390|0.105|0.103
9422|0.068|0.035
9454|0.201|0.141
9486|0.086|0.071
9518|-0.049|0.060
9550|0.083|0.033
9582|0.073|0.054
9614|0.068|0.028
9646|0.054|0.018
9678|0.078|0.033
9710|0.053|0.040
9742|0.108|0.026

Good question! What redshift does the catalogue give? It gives 0.263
